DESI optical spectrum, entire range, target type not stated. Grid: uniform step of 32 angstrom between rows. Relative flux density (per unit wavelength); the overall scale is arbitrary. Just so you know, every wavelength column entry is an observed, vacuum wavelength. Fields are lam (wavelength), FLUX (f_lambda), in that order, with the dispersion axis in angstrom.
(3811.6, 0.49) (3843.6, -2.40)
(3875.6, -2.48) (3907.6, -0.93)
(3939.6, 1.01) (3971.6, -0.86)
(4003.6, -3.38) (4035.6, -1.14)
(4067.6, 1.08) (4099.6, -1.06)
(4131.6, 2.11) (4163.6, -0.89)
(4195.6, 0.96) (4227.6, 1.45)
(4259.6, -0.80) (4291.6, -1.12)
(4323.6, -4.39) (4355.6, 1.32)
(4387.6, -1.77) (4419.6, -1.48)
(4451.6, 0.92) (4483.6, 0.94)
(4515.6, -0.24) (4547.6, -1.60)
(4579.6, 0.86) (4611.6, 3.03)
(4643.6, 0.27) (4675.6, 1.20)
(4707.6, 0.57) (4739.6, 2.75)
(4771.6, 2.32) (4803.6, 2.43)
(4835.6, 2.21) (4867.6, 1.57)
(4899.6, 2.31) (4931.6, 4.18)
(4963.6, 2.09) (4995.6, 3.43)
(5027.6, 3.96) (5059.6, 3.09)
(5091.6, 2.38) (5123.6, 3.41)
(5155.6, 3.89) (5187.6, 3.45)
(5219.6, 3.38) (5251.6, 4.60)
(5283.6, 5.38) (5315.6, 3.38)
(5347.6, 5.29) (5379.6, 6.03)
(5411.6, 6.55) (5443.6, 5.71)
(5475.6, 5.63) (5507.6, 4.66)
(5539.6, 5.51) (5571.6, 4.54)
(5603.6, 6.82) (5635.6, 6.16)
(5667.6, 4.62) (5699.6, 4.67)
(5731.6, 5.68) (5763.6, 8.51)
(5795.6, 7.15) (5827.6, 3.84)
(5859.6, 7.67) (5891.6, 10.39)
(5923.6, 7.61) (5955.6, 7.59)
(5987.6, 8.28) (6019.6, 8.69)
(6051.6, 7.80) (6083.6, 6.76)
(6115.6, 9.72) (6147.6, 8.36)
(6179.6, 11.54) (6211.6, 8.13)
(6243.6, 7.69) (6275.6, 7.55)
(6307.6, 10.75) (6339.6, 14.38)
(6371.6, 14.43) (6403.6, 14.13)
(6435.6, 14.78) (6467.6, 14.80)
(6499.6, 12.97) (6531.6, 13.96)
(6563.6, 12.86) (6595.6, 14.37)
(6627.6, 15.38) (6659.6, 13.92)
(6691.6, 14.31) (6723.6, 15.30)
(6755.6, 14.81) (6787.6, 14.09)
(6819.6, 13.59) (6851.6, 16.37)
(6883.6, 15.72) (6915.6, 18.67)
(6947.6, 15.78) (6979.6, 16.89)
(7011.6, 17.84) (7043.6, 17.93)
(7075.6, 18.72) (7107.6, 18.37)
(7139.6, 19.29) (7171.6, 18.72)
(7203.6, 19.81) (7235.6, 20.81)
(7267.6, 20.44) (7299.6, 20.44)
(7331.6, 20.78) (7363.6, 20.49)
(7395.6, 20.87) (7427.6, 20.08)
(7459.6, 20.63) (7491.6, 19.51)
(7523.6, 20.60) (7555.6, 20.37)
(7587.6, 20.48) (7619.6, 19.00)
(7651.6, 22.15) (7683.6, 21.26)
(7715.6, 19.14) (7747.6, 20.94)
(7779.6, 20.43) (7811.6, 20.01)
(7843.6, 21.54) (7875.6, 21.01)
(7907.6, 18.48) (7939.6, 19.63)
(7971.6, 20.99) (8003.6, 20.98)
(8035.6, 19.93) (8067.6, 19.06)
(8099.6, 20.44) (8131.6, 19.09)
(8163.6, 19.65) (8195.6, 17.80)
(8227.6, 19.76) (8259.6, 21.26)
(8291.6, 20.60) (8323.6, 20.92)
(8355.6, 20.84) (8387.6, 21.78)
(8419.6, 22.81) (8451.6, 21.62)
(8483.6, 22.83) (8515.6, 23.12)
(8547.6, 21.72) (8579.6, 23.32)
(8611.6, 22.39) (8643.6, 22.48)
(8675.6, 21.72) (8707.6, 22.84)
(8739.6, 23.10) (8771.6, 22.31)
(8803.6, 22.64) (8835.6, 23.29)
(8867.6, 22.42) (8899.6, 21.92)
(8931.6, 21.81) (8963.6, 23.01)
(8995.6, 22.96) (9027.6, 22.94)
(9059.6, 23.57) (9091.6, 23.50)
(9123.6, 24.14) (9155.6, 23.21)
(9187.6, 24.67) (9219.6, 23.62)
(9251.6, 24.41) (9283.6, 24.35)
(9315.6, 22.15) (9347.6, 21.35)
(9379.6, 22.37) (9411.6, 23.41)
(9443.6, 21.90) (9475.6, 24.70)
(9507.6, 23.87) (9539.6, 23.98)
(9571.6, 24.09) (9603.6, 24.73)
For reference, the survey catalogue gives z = 0.583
